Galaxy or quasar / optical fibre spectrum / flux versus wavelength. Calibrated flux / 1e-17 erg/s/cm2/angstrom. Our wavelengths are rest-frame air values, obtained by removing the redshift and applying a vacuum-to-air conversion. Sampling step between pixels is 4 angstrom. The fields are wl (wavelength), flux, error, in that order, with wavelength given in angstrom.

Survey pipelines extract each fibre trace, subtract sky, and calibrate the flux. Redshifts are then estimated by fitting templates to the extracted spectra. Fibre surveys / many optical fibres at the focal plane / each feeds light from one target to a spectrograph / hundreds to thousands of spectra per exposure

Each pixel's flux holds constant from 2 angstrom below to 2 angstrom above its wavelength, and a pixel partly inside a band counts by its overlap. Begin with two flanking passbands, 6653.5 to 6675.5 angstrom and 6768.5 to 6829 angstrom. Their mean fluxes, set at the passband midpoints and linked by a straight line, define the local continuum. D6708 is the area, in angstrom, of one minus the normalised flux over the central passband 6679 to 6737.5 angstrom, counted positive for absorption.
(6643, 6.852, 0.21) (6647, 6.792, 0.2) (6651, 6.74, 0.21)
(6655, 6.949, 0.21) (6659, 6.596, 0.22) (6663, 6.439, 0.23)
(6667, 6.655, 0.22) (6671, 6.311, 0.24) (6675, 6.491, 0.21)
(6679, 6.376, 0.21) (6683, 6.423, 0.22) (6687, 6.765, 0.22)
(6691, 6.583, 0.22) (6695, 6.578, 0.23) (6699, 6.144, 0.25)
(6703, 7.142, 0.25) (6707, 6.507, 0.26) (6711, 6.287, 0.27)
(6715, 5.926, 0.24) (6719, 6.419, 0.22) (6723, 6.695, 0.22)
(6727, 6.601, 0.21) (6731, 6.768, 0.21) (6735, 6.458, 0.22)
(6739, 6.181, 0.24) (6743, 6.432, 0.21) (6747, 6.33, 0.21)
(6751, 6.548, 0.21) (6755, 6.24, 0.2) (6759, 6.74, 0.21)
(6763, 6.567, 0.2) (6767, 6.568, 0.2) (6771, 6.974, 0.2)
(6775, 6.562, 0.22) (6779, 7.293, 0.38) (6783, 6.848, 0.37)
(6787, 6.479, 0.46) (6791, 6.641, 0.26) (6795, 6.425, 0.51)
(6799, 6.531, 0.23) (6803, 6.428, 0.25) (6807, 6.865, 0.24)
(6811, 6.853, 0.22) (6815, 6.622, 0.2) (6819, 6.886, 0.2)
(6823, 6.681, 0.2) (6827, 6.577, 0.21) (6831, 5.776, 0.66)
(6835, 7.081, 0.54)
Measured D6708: 0.9 angstrom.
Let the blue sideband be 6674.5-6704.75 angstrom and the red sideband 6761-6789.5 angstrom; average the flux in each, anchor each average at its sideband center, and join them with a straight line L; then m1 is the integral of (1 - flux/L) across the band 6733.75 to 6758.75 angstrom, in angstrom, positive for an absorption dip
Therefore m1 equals 1.1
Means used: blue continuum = 6.56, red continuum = 6.75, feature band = 6.39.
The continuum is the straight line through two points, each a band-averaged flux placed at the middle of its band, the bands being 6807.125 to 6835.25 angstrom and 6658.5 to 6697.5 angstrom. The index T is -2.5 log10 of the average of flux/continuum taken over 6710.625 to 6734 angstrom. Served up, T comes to 0.015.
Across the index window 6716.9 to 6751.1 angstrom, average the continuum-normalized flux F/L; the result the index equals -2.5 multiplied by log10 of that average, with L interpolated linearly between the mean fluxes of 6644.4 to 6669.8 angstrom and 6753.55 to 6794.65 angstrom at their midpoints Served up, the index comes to 0.03 mag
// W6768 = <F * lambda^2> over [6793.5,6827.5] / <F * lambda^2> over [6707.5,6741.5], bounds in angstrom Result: 1.06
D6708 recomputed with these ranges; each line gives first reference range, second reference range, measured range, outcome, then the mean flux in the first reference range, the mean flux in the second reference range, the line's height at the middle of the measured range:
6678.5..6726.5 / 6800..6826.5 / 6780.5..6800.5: 0.18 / 6.49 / 6.71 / 6.66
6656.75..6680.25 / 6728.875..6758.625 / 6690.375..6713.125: -0.24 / 6.49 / 6.44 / 6.47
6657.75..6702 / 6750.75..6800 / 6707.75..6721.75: 0.63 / 6.5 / 6.65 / 6.56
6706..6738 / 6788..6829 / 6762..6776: -0.27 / 6.45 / 6.65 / 6.56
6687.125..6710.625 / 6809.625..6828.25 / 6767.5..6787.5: -0.48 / 6.58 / 6.73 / 6.68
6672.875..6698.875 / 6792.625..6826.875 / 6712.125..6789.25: 0.34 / 6.51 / 6.66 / 6.59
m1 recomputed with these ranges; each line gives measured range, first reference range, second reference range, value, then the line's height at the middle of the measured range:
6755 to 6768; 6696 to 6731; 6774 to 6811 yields 0.1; 6.61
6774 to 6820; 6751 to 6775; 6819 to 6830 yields -0.7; 6.6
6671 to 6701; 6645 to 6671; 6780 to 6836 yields 0.9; 6.66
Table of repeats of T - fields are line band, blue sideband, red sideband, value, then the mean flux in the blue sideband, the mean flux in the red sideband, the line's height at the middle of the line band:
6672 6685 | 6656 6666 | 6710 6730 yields 0.02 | 6.57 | 6.41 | 6.53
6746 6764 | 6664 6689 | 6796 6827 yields 0.02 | 6.5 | 6.68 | 6.6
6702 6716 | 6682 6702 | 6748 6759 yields 0.01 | 6.53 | 6.45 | 6.51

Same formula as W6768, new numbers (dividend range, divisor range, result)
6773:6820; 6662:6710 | 1.06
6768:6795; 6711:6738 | 1.07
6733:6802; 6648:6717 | 1.03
